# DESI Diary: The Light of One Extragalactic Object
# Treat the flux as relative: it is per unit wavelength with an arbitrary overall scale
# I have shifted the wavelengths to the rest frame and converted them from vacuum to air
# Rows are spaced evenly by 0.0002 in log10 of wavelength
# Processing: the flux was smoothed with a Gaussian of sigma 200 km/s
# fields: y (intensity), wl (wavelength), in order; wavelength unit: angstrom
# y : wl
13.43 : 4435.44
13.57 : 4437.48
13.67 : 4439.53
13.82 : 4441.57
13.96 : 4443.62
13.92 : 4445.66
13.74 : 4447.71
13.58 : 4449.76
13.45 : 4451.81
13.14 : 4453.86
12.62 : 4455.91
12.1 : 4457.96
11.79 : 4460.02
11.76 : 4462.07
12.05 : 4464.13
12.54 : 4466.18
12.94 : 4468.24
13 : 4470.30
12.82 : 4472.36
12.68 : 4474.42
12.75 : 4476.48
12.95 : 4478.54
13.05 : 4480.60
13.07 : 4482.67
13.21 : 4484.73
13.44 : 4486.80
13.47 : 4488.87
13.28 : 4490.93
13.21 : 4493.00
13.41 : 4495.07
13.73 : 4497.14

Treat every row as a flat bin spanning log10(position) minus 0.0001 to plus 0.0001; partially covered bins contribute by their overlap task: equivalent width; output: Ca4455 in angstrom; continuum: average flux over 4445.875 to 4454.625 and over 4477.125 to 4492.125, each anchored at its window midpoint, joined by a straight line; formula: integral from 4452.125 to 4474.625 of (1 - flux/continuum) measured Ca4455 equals 1.5 angstrom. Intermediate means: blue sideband 13.5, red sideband 13.2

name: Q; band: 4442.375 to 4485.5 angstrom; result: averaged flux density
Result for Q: 12.9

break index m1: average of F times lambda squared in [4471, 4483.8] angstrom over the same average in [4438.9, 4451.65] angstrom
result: 0.95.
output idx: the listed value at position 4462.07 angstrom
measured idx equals 11.76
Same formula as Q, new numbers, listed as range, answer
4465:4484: 12.9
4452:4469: 12.4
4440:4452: 13.8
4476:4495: 13.2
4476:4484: 13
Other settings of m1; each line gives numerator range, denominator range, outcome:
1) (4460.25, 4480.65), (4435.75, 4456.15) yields 0.94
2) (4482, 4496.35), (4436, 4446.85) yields 0.99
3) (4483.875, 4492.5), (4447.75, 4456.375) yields 1.02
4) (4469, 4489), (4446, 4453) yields 0.97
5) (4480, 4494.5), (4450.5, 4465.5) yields 1.08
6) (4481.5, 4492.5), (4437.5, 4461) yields 1.02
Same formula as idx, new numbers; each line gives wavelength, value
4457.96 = 12.1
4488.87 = 13.47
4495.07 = 13.41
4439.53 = 13.67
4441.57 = 13.82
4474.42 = 12.68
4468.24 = 12.94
